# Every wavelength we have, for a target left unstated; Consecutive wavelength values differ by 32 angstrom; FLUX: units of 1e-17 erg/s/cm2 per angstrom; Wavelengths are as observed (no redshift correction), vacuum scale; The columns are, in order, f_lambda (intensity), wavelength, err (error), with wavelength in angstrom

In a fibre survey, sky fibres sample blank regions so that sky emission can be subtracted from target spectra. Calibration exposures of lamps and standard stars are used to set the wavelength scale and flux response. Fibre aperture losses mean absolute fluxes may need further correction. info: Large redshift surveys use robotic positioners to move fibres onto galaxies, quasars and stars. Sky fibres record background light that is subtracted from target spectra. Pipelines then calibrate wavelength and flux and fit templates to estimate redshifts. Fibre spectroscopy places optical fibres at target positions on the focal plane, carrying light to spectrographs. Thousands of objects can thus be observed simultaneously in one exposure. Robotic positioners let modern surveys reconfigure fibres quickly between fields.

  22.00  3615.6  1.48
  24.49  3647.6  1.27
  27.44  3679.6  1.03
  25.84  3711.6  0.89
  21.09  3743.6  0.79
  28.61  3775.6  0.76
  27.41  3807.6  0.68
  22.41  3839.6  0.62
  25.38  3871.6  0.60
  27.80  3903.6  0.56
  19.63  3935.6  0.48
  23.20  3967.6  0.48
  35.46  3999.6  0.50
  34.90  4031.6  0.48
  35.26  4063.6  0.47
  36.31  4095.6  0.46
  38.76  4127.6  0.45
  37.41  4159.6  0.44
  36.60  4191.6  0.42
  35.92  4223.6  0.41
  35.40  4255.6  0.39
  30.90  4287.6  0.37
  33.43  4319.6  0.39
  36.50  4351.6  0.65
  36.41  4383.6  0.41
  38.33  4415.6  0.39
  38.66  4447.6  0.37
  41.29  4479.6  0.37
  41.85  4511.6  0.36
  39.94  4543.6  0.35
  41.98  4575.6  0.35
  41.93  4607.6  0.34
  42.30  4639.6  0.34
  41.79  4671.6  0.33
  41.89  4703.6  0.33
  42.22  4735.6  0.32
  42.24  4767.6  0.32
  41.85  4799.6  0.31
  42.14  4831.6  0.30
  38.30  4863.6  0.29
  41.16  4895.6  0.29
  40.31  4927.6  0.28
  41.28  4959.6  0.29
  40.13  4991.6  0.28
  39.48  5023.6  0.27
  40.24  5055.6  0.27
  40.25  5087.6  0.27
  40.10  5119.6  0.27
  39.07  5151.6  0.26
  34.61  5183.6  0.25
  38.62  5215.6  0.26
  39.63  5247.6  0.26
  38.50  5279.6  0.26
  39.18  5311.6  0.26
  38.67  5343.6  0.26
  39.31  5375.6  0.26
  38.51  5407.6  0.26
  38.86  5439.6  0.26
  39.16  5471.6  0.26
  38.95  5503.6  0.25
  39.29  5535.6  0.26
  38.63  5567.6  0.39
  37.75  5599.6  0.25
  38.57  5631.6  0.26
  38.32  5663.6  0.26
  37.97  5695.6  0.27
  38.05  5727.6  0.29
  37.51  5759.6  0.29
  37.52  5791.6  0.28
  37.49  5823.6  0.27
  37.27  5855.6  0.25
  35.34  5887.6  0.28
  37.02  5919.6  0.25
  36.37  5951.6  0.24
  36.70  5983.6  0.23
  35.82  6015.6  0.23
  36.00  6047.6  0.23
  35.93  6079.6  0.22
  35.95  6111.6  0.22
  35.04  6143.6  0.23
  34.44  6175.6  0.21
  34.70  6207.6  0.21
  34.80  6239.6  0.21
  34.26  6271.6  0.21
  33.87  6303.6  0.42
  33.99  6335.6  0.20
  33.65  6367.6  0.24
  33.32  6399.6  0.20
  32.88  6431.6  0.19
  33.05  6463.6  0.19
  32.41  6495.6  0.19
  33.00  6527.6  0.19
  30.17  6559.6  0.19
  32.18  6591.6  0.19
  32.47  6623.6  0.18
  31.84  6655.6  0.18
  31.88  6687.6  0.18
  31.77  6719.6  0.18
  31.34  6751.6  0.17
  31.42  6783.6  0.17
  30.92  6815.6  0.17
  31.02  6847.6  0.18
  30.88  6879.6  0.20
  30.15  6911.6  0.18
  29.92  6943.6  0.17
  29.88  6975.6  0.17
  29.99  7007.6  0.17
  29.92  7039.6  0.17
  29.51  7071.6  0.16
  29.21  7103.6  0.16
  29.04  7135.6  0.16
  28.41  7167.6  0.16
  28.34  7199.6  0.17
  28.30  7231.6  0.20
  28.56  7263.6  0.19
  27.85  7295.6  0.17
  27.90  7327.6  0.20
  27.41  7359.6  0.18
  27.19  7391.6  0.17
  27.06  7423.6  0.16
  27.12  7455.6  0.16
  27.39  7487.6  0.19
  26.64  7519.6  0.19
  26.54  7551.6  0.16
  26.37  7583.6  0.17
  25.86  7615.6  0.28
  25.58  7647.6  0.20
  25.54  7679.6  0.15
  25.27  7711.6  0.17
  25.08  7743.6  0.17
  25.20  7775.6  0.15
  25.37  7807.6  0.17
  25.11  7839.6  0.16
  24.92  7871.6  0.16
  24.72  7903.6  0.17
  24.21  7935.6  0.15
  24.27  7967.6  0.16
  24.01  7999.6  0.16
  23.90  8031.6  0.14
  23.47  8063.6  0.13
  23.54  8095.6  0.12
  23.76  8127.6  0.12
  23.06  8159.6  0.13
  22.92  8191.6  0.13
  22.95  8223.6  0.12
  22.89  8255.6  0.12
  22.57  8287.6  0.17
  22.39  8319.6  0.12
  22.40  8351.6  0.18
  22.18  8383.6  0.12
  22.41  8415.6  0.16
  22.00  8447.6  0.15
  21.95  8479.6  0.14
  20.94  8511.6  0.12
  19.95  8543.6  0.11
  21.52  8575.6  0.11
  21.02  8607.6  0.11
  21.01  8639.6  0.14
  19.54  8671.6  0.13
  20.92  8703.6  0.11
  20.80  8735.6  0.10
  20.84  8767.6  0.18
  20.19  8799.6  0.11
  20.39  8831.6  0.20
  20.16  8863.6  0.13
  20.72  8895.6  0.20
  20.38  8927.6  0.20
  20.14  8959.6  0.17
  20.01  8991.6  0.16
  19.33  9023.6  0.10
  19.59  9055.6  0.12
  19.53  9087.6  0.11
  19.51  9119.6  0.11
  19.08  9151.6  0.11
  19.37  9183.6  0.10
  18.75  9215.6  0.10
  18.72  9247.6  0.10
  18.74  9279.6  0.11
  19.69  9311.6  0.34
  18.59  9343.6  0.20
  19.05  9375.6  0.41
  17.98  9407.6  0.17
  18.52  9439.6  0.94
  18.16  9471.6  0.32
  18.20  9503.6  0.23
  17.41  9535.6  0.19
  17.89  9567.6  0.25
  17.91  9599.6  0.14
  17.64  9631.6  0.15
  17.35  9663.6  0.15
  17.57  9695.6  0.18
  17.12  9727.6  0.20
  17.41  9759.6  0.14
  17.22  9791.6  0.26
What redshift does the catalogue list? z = 0.00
